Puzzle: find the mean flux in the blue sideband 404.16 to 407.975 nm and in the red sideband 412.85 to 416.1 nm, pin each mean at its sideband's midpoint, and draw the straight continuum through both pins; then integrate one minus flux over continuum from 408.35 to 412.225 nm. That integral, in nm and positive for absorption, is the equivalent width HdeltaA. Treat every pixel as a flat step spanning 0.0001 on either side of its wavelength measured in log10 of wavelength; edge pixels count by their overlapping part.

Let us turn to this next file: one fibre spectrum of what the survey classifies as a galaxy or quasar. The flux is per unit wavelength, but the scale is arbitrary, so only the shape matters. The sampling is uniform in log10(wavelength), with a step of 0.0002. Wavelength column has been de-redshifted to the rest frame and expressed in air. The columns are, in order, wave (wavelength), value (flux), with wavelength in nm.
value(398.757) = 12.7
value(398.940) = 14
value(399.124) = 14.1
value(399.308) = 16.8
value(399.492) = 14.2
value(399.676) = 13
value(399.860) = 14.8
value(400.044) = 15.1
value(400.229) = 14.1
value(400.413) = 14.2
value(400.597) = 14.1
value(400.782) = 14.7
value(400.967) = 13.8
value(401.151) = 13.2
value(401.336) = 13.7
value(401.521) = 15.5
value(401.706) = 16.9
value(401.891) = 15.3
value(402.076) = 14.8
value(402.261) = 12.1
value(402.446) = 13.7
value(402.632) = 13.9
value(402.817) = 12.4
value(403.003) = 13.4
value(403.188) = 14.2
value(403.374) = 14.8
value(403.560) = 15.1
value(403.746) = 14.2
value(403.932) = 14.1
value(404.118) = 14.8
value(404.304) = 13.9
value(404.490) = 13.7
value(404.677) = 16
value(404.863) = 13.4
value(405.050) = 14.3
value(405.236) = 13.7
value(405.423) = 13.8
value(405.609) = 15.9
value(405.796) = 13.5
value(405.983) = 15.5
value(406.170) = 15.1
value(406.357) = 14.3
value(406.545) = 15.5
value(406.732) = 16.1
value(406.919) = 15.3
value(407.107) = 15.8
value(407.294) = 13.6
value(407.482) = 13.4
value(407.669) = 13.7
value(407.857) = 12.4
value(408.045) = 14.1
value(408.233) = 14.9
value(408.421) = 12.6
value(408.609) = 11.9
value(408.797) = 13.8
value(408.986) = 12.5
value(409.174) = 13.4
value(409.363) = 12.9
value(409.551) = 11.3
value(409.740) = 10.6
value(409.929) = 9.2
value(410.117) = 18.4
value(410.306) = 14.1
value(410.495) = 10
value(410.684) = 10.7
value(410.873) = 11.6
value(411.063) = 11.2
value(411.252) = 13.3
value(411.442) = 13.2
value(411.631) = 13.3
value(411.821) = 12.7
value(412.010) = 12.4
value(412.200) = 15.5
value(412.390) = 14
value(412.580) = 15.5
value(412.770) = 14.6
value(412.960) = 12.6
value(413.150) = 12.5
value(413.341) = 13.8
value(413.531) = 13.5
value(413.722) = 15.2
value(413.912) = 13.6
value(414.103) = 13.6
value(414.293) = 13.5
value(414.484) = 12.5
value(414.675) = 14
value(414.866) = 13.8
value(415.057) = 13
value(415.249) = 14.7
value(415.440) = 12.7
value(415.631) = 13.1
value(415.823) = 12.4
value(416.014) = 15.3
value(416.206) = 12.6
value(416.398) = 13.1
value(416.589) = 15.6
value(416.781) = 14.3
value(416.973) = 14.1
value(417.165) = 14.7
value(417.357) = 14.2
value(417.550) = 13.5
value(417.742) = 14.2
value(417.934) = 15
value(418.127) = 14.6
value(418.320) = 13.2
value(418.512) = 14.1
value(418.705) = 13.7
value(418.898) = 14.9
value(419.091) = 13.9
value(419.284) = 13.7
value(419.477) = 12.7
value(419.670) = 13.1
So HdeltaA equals 0.40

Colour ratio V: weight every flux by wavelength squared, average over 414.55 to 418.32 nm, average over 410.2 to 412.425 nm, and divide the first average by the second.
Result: 1.13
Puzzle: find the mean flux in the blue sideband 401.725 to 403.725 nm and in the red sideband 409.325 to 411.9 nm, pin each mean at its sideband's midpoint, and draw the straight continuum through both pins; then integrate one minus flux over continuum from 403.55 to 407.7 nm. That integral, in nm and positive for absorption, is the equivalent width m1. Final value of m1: -0.35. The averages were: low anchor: 14.1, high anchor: 12.3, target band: 14.6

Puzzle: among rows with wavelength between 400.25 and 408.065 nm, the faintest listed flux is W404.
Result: 12.1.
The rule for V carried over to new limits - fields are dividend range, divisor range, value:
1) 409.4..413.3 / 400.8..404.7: 0.94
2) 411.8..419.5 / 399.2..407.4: 1.02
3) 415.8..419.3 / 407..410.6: 1.12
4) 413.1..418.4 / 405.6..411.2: 1.07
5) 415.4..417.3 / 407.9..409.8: 1.12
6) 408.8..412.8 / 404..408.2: 0.91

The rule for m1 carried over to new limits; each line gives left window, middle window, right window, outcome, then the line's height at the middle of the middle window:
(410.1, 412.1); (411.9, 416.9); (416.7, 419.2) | -0.15 nm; 13.4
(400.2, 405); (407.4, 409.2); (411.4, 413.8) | 0.09 nm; 14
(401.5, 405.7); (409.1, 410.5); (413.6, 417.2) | 0.14 nm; 14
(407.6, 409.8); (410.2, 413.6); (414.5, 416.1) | 0.04 nm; 13.2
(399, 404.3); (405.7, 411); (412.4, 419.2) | 0.26 nm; 14.1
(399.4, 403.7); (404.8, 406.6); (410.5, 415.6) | -0.08 nm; 13.9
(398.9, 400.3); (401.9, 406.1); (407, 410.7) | -0.11 nm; 13.8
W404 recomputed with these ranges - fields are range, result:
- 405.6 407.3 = 13.5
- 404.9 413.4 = 9.2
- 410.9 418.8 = 11.2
